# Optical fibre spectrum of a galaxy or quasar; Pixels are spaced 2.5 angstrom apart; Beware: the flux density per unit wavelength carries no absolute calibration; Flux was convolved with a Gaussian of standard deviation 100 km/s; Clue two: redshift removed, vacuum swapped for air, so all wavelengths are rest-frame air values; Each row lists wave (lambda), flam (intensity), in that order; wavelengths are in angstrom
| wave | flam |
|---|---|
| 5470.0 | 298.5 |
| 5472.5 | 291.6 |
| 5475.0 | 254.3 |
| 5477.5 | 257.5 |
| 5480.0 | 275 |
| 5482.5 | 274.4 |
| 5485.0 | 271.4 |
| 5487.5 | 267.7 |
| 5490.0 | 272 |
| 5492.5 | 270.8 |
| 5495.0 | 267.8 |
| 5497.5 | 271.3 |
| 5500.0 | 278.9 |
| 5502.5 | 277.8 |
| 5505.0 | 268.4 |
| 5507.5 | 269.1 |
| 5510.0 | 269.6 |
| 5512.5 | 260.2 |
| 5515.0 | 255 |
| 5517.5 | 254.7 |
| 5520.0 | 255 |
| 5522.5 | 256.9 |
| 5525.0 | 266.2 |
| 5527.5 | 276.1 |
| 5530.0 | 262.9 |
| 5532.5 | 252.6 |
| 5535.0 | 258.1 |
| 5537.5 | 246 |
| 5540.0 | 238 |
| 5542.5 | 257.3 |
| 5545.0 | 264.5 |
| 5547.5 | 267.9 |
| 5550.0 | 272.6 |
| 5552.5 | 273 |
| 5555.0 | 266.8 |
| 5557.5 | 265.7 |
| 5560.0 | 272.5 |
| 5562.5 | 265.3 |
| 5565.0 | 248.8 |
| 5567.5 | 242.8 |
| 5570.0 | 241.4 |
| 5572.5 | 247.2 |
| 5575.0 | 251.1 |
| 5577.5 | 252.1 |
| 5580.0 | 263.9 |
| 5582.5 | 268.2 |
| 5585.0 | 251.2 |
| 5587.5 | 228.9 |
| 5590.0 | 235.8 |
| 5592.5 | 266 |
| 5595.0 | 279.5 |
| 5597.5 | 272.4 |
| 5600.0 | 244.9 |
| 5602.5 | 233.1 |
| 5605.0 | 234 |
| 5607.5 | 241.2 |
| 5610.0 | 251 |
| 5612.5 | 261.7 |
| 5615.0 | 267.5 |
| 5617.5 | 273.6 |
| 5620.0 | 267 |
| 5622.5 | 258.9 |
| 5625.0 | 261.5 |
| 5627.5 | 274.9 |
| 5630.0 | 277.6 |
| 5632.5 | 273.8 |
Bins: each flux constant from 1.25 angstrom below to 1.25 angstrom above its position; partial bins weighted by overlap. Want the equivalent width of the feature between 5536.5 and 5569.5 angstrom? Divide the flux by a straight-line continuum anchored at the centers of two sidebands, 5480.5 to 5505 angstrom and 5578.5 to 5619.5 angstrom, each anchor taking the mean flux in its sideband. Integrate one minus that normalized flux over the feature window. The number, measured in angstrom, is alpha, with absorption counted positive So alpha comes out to 0.3 angstrom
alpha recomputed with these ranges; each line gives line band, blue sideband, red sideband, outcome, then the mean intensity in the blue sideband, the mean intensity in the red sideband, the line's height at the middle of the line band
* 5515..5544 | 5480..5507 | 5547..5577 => 0.9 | 272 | 259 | 265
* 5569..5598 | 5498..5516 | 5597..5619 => 0.2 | 269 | 253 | 257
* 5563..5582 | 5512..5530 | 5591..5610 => 0.3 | 261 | 253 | 256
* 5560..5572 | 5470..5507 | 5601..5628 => 0.5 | 272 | 256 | 262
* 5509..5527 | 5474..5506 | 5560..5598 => 0.3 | 270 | 255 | 265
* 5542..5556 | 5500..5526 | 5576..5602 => -0.4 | 264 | 256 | 260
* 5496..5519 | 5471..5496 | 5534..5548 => -0.3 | 271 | 255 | 264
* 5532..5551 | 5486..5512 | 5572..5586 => 0.4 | 271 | 256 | 263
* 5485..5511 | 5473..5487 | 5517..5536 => -0.6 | 268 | 261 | 265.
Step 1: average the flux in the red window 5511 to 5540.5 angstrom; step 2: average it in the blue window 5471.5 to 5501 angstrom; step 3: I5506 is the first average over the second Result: 0.95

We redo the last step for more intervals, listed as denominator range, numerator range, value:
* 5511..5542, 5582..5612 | 0.97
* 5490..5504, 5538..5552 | 0.95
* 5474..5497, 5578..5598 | 0.96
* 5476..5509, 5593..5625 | 0.95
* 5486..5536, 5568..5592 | 0.94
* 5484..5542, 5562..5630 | 0.97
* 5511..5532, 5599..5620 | 0.97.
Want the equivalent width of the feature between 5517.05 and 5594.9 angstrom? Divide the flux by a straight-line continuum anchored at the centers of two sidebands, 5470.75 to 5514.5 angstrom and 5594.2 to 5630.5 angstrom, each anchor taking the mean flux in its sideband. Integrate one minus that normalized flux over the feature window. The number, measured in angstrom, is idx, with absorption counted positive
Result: 2.1 angstrom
